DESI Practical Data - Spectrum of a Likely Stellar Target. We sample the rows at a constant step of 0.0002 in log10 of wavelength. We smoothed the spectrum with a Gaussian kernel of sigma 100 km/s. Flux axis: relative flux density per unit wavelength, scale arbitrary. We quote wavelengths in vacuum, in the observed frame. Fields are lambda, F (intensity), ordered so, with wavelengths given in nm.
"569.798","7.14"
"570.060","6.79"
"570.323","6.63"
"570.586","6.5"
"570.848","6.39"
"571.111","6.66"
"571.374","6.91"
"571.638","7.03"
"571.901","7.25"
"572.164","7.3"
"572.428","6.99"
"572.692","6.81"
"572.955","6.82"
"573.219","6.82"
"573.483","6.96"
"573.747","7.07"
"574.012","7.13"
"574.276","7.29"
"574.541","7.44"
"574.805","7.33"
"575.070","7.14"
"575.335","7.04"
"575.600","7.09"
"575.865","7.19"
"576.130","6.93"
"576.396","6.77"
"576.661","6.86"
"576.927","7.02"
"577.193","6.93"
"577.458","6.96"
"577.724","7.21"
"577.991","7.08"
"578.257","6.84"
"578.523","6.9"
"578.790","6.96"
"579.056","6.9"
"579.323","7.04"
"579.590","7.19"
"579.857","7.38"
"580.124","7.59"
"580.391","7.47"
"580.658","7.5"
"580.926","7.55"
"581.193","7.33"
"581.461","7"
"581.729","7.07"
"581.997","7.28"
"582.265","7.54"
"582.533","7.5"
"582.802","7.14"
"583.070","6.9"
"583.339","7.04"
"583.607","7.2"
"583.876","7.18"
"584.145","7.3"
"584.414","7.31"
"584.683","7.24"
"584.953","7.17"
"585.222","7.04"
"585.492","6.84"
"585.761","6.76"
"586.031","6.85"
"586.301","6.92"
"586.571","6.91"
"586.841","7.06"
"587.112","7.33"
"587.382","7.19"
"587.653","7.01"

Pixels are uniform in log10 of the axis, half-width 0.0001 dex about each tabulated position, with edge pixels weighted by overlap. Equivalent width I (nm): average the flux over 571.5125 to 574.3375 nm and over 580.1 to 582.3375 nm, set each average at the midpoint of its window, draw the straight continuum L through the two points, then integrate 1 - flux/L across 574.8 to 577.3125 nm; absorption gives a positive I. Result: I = 0.05 nm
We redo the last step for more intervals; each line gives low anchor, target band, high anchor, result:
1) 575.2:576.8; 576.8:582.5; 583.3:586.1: -0.13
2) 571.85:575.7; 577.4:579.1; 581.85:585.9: 0.03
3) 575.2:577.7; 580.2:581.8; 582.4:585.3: -0.05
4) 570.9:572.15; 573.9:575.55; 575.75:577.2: -0.06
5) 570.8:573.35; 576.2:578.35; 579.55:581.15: 0.09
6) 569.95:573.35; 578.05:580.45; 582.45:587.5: -0.05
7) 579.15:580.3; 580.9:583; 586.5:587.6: -0.01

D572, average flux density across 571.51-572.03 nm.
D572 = 7.14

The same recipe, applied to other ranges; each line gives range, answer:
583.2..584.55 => 7.21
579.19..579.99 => 7.2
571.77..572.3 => 7.27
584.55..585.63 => 7.07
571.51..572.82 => 7.08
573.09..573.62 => 6.89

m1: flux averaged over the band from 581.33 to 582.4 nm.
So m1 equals 7.22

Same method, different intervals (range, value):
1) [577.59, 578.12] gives 7.13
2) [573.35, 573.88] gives 7.01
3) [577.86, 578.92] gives 6.95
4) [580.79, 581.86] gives 7.24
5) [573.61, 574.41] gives 7.16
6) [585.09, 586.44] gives 6.88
